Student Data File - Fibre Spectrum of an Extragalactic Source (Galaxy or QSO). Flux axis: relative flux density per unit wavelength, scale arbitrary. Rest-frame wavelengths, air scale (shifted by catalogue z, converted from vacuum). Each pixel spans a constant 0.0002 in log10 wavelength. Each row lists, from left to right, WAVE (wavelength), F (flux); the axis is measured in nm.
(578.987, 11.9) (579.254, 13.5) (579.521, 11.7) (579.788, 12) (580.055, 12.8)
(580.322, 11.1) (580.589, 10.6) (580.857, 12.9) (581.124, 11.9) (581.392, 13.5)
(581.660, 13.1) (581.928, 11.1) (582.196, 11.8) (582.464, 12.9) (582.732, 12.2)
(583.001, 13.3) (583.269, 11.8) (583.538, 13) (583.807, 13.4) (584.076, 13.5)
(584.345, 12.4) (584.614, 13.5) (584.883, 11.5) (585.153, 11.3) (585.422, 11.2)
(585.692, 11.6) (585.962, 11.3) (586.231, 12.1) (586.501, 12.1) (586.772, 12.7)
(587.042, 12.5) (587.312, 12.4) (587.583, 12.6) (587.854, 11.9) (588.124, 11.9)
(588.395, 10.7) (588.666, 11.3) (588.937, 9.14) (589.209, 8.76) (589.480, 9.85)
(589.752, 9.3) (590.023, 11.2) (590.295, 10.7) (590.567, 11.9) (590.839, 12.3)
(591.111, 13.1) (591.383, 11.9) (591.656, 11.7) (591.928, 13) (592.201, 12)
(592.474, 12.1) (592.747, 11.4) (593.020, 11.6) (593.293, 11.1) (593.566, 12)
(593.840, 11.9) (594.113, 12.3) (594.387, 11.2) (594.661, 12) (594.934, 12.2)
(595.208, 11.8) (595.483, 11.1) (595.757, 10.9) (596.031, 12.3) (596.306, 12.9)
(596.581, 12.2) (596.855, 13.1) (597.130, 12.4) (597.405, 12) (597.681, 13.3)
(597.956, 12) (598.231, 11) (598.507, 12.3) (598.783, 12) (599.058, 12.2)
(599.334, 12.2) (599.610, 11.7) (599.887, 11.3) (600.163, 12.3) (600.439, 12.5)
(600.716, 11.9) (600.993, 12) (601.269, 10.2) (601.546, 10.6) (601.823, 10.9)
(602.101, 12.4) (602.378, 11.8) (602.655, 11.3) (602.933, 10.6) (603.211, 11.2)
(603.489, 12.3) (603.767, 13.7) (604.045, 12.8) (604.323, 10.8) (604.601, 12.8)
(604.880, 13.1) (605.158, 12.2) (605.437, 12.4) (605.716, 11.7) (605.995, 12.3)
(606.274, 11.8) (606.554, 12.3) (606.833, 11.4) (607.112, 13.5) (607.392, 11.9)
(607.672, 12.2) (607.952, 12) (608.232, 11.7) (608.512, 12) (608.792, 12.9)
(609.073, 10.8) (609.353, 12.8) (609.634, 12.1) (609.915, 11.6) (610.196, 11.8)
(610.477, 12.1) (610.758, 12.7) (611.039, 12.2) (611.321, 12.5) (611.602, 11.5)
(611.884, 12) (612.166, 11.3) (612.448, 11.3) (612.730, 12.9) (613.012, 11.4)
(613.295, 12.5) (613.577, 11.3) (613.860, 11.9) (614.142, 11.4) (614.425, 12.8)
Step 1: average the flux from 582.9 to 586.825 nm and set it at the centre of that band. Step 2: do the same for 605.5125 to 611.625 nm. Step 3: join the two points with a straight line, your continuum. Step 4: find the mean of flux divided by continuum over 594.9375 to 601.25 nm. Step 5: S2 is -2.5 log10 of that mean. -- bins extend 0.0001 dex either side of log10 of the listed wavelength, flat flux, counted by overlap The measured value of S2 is 0.014 mag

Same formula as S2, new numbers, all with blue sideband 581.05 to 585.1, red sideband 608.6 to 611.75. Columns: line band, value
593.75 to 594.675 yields 0.05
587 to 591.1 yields 0.12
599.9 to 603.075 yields 0.07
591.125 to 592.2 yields 0.01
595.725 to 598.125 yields -0.01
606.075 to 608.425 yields 0.00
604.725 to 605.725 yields -0.02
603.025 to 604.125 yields -0.02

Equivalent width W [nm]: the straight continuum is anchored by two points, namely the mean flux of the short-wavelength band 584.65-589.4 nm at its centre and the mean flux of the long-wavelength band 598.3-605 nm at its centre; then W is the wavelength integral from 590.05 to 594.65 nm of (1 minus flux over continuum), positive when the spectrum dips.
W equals -0.10 nm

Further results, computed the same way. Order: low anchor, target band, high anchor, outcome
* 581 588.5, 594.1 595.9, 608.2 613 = 0.08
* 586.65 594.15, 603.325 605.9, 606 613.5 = -0.11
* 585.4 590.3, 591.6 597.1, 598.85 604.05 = -0.22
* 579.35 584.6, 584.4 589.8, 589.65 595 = 0.29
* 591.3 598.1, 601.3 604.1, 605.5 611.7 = 0.09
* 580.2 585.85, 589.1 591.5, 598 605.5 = 0.22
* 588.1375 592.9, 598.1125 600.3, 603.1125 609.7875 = -0.02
